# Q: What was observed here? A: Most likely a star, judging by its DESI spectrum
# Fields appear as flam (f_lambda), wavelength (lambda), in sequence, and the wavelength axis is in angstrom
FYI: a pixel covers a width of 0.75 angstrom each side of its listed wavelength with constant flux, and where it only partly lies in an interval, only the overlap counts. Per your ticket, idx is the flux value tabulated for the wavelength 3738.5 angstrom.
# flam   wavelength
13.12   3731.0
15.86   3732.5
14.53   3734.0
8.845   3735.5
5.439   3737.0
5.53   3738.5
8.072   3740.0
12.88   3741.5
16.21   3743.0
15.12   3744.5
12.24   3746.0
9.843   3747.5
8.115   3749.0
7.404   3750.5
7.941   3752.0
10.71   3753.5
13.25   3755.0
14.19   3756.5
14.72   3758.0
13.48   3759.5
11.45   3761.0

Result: 5.53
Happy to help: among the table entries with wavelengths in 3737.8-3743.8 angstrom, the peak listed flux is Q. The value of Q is 16.21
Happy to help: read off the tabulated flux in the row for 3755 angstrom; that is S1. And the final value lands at 13.25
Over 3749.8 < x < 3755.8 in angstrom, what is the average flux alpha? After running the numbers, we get 9.88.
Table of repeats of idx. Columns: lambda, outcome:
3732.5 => 15.86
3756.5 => 14.19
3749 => 8.115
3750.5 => 7.404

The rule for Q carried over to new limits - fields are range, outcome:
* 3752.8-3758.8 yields 14.72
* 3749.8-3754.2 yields 10.71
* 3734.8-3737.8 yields 8.845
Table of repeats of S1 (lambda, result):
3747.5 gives 9.843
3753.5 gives 10.71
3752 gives 7.941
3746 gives 12.24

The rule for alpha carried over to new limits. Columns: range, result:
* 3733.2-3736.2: 11.8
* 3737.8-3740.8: 6.92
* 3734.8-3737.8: 7.09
